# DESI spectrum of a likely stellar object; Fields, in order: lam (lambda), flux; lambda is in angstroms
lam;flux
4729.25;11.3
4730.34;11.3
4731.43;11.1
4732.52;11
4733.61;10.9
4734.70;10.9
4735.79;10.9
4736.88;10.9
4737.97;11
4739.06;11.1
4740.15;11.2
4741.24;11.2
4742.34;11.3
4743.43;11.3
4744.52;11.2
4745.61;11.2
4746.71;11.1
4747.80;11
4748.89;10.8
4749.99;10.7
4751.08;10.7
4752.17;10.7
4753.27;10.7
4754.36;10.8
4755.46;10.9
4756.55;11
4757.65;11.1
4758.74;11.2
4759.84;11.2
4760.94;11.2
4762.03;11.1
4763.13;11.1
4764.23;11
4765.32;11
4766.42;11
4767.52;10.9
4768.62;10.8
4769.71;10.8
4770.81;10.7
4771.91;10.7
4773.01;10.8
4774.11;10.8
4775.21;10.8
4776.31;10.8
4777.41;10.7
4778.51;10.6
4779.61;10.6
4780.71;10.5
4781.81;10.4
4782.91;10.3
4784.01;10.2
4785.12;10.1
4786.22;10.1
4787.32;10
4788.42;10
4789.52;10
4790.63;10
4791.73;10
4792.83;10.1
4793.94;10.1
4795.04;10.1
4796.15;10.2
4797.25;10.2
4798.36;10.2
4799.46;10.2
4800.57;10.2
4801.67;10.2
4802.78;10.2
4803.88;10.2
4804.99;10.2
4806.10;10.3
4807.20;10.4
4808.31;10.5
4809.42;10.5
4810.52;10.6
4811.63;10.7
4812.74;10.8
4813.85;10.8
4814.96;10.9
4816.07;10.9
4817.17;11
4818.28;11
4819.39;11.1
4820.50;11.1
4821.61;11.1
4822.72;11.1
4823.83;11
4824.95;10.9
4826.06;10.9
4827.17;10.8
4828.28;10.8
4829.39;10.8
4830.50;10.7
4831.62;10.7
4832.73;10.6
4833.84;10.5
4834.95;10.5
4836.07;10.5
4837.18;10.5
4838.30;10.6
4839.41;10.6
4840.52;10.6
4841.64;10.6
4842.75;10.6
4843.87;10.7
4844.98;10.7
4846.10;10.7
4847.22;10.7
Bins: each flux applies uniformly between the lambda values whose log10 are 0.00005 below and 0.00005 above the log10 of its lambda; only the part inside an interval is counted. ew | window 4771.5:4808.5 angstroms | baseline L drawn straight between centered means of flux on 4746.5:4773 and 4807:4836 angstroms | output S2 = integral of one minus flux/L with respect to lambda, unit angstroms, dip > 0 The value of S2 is 1.9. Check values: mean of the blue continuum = 10.9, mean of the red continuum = 10.8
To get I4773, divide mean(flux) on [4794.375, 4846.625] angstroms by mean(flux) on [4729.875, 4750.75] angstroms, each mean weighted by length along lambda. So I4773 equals 0.96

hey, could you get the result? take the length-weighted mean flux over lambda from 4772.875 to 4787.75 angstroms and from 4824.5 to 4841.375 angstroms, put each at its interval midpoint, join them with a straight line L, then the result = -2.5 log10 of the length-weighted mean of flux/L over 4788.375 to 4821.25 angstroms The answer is 0.013 mag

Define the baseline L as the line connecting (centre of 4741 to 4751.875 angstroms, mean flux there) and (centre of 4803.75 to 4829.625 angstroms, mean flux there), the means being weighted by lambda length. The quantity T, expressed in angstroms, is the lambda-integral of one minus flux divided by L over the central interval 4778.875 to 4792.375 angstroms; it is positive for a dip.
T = 0.9 angstroms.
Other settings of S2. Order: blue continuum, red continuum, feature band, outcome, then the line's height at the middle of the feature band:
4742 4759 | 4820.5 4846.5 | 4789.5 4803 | 0.9 angstroms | 10.8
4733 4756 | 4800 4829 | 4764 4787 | 0.5 angstroms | 10.9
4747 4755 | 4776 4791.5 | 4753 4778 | -0.8 angstroms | 10.6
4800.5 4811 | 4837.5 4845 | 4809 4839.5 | -0.9 angstroms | 10.5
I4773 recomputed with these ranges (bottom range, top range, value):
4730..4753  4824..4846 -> 0.97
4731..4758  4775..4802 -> 0.93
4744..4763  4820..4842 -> 0.98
